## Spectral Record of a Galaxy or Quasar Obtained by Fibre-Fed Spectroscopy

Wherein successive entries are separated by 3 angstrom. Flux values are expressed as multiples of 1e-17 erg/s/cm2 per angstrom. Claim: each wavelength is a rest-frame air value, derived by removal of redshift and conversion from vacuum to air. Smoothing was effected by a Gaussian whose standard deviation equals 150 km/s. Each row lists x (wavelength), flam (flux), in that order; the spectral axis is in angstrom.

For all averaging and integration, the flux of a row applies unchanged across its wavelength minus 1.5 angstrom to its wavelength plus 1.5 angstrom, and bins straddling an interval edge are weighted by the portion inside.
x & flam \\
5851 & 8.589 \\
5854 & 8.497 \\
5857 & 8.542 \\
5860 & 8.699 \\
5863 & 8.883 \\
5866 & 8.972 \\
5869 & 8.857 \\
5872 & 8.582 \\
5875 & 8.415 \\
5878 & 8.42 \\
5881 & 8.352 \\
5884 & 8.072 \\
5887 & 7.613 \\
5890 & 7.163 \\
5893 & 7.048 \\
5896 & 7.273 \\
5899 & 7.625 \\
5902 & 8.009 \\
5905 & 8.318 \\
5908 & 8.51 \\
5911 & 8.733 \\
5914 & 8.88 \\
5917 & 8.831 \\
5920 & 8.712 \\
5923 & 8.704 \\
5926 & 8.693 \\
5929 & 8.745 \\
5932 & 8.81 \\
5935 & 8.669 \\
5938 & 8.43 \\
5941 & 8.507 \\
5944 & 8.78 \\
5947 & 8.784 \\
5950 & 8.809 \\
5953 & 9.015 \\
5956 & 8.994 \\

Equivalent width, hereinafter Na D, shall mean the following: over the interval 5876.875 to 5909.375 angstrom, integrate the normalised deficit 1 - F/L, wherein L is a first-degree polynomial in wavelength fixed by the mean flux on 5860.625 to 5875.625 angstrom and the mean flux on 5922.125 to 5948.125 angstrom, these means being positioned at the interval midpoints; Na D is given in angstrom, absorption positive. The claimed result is 3.3 angstrom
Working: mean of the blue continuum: 8.76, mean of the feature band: 7.85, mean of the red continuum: 8.68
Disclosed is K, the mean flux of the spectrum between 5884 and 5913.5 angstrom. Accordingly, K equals 7.86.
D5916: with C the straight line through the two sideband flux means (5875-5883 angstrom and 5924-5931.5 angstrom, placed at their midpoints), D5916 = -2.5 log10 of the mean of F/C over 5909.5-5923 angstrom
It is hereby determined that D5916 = -0.02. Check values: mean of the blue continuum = 8.37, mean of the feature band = 8.78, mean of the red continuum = 8.73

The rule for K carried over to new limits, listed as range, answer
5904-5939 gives 8.68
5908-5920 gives 8.76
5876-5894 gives 7.82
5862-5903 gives 8.08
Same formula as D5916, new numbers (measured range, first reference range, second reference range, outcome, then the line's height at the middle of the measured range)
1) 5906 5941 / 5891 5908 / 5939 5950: -0.06 mag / 8.24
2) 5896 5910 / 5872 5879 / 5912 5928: 0.08 mag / 8.64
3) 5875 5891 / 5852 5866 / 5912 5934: 0.09 mag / 8.72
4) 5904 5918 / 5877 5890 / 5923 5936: -0.03 mag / 8.43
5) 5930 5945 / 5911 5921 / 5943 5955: 0.02 mag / 8.84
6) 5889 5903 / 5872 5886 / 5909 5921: 0.15 mag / 8.54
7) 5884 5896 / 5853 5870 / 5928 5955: 0.18 mag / 8.74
